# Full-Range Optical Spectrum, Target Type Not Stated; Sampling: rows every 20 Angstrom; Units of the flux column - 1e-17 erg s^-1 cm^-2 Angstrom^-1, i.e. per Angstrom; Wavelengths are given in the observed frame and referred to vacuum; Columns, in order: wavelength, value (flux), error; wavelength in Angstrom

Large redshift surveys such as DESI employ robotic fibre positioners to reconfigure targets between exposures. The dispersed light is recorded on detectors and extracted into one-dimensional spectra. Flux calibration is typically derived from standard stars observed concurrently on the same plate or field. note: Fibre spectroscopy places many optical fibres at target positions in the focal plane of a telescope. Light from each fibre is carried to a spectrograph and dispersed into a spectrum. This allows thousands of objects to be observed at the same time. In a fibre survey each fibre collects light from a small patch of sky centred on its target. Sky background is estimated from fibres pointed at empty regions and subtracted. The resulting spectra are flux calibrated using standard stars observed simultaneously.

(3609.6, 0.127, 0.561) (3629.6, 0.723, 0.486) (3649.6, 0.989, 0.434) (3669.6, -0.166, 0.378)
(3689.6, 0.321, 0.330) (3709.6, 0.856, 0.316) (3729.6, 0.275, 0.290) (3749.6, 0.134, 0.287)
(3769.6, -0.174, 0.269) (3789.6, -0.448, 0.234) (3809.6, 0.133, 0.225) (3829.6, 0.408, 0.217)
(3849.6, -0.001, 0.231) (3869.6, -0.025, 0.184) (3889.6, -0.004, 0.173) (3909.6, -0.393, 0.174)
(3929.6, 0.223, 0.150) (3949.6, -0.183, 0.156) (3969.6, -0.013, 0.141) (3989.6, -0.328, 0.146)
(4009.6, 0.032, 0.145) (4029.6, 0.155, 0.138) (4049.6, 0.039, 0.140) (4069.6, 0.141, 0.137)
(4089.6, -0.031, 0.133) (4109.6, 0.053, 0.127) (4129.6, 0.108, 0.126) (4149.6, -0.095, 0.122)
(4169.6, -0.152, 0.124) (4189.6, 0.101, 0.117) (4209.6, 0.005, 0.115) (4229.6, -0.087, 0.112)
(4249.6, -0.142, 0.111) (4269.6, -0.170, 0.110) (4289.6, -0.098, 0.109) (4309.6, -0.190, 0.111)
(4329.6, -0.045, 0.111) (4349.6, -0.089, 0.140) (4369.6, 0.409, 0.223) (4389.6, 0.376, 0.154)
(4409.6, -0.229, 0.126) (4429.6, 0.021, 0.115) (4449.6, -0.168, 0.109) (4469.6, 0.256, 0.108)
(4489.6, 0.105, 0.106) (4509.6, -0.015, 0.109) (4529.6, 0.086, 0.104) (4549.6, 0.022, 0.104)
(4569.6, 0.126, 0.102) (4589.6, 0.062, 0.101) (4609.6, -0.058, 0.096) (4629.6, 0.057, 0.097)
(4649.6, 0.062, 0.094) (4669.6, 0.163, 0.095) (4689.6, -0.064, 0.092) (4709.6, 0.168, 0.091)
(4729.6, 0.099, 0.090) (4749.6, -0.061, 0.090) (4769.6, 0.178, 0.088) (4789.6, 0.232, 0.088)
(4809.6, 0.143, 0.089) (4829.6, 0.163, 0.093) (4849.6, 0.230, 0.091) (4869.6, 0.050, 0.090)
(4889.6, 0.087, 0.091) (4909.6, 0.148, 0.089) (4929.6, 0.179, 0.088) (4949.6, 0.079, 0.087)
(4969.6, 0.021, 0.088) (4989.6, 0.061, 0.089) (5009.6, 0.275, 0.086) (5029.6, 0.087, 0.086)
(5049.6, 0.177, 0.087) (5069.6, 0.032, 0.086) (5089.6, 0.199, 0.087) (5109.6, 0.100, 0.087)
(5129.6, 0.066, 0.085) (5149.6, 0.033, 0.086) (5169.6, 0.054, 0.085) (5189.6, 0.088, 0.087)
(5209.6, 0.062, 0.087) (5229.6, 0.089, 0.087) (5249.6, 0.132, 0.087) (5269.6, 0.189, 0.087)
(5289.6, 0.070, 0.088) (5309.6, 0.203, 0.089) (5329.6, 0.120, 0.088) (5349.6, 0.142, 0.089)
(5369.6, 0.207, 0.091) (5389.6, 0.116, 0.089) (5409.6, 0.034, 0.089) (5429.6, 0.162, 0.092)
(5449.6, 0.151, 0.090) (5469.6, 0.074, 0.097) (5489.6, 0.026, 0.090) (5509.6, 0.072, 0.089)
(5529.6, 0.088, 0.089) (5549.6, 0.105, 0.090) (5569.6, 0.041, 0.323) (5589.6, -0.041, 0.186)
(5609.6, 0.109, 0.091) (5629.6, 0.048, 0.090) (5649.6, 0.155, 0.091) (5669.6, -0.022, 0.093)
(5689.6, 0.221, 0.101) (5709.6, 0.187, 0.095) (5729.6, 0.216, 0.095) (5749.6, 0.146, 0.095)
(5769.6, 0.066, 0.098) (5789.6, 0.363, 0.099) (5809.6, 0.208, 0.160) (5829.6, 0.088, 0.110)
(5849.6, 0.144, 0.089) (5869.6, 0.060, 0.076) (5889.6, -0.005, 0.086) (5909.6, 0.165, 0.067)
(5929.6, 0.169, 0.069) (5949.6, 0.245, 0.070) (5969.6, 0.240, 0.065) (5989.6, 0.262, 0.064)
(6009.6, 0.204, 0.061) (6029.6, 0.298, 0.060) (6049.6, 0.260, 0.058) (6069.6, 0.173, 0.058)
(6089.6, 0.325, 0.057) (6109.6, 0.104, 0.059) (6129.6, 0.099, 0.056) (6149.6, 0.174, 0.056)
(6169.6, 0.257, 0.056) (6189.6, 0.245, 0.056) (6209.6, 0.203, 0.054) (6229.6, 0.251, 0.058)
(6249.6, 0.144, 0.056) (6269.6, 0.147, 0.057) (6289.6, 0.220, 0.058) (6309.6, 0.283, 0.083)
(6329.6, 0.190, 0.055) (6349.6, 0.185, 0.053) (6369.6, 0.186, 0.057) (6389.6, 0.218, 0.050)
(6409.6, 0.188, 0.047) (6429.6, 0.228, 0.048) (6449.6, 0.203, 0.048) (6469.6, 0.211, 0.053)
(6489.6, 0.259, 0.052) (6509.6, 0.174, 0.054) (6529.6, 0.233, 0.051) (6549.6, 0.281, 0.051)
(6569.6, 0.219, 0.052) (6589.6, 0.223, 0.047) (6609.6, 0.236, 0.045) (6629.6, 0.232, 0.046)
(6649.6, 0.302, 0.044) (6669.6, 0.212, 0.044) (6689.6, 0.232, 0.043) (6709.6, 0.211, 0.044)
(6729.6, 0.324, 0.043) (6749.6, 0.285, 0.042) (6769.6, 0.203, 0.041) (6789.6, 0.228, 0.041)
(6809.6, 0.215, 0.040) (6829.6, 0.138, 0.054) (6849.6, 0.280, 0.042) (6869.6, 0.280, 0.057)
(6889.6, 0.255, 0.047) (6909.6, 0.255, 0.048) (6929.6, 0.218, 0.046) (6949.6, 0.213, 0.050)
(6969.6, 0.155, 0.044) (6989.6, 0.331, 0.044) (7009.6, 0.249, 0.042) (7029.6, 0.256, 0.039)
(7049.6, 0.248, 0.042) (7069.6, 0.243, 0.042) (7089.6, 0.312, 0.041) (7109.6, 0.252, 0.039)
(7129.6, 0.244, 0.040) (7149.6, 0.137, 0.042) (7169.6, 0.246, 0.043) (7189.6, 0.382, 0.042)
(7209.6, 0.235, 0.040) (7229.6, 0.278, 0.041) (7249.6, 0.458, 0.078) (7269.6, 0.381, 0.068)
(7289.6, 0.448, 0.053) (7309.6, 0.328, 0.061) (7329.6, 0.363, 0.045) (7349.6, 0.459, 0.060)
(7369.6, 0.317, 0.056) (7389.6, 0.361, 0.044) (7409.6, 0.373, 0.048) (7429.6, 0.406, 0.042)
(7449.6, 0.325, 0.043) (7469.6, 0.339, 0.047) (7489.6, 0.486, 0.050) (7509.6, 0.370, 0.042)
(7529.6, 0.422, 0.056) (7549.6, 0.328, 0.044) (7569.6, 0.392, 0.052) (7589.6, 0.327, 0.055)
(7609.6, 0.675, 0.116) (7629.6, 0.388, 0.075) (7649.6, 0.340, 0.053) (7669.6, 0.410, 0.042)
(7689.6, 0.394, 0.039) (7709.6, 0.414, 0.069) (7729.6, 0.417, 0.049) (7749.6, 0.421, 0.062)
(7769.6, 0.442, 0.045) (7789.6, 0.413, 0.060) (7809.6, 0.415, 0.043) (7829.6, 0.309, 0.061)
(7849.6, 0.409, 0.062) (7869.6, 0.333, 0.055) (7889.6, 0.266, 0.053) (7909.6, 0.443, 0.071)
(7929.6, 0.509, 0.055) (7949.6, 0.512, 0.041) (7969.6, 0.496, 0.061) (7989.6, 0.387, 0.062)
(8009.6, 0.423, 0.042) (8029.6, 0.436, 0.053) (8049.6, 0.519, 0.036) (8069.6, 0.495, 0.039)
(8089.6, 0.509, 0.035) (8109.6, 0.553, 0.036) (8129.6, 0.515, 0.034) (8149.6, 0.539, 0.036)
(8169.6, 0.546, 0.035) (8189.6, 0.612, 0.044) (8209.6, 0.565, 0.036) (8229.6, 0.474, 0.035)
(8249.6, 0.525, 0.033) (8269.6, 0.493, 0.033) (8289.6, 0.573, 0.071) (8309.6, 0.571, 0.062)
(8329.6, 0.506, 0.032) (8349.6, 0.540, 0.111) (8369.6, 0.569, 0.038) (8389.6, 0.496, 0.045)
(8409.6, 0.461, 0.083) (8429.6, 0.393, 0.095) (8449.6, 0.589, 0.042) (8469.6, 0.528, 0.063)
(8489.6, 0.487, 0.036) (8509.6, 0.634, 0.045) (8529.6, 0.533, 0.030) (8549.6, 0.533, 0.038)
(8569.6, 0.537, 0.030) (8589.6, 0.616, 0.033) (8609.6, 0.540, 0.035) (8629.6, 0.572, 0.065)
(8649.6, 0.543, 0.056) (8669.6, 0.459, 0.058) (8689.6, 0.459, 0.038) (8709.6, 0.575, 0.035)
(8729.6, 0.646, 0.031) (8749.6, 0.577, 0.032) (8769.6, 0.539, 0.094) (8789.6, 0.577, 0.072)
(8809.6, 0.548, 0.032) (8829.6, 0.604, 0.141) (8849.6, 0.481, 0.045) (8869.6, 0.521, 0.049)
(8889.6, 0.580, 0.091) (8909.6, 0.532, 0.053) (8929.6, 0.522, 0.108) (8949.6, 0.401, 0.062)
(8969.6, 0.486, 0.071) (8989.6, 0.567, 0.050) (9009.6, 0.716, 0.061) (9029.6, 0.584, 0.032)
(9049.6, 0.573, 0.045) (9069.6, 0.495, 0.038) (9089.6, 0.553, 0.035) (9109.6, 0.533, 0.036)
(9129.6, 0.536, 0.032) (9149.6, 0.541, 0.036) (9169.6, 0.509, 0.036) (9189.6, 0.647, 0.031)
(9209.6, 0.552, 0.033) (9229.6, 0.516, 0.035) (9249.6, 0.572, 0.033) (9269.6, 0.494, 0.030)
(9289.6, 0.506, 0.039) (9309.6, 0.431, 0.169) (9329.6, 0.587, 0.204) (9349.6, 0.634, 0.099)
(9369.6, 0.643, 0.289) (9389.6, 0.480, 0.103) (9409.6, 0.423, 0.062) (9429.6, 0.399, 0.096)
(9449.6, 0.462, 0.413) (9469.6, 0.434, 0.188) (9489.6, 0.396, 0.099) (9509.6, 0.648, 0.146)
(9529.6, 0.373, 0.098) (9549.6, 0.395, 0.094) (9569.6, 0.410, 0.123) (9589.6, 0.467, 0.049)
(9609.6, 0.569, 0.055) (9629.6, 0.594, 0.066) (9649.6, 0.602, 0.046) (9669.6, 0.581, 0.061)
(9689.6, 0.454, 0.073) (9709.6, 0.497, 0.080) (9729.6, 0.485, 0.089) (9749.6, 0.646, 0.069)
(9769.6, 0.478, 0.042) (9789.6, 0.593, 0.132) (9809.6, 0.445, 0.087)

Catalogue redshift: 0.817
